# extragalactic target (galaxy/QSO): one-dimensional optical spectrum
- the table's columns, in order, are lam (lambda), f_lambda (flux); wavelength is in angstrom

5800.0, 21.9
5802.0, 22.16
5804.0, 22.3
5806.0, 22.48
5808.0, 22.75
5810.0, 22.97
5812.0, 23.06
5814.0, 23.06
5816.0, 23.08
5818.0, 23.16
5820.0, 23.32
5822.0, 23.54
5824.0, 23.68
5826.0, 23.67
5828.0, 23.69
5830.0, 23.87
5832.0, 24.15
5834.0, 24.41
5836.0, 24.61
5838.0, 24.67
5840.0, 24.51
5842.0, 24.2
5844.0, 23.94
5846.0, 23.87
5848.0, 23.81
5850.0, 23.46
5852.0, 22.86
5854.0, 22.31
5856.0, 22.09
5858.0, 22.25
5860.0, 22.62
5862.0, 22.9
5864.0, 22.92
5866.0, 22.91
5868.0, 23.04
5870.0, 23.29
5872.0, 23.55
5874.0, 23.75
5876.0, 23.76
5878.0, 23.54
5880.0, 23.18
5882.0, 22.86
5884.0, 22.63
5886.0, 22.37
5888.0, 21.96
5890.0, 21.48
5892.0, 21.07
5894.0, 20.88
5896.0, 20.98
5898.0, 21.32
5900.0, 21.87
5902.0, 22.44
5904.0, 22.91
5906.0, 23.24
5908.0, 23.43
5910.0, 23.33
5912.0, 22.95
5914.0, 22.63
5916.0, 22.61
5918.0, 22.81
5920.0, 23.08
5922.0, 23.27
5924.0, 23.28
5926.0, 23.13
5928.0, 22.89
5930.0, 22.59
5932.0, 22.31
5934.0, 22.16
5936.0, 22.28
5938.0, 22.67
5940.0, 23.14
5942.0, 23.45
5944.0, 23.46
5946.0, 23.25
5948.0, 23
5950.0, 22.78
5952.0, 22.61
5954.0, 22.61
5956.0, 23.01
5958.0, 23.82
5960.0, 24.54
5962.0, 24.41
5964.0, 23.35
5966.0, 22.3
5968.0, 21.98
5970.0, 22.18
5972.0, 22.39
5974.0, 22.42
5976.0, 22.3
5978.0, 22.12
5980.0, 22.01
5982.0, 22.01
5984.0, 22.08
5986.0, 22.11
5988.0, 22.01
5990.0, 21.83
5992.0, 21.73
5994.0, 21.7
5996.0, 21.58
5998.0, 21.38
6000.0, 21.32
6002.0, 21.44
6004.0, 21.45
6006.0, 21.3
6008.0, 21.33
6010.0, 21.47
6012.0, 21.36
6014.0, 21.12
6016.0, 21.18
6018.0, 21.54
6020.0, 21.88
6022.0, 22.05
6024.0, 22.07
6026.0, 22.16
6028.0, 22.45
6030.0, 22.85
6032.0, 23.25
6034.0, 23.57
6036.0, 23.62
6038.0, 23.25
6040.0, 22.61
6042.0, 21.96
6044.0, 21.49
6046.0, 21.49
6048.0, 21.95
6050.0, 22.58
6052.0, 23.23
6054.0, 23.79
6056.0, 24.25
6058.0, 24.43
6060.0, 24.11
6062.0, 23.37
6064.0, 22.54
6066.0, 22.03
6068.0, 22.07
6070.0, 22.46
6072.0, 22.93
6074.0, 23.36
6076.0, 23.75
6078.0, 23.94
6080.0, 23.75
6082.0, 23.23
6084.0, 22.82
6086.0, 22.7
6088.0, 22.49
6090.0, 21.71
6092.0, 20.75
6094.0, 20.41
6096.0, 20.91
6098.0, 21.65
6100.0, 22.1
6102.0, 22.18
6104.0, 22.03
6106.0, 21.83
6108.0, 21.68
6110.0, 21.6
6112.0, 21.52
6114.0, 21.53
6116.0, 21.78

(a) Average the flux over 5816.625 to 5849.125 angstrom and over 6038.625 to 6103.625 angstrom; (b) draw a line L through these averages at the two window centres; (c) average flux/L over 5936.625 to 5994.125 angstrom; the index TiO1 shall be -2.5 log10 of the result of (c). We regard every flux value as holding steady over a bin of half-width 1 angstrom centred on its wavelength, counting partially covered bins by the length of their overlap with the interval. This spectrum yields 0.02 mag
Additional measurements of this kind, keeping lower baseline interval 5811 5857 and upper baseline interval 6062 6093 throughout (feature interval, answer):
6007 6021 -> 0.08 mag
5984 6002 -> 0.06 mag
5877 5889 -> 0.03 mag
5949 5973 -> 0.01 mag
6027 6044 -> 0.00 mag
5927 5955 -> 0.02 mag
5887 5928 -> 0.04 mag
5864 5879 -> 0.00 mag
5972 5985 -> 0.04 mag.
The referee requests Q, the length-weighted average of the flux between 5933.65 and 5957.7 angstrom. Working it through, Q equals 22.9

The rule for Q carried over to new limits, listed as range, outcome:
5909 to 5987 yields 22.8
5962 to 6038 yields 22.1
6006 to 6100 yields 22.5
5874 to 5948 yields 22.7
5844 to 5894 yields 22.8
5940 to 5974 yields 23.1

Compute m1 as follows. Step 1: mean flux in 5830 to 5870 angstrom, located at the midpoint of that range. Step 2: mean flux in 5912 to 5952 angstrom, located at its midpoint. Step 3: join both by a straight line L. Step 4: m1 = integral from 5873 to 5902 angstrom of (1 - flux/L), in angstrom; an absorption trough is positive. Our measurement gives 1.2 angstrom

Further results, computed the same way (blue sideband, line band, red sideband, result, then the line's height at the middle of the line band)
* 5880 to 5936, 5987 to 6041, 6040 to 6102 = 1.4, 22.6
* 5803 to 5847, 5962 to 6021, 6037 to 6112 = 2.6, 22.9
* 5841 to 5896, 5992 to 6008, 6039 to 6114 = 0.8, 22.6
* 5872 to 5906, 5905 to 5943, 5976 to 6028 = -1.3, 22.2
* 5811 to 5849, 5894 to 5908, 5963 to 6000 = 0.5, 23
